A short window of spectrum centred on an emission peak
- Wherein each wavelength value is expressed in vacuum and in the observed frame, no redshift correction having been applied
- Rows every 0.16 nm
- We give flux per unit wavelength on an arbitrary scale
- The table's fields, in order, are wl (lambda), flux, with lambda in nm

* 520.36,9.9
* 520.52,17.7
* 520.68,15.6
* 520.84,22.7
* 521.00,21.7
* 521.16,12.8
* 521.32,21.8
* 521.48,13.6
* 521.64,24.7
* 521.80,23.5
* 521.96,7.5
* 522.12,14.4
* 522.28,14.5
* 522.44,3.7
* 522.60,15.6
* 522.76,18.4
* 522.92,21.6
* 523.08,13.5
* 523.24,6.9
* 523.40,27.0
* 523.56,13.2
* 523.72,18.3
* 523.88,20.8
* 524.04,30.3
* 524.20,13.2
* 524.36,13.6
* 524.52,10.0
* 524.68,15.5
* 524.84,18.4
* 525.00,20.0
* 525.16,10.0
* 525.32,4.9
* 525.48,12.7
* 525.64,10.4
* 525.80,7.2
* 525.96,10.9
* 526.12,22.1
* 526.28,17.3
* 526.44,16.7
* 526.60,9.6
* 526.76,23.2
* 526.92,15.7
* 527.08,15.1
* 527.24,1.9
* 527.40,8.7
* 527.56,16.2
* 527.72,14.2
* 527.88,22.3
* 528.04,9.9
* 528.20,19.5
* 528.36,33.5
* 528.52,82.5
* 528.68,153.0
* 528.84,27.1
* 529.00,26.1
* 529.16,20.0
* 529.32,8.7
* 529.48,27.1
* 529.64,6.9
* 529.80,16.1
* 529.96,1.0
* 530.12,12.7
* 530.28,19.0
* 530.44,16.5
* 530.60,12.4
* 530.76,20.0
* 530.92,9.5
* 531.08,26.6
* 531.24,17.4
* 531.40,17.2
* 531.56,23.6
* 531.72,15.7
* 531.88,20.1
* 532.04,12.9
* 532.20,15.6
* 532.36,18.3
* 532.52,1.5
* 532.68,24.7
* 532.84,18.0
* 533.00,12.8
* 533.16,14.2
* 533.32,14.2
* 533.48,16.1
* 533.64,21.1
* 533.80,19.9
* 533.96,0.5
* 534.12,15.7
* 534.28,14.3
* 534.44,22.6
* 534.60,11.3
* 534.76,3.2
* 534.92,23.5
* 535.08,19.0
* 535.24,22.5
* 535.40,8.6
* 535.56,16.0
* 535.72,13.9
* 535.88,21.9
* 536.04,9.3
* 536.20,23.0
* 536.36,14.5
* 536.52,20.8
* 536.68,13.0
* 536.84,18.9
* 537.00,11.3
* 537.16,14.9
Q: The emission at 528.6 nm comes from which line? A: H-beta 4861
